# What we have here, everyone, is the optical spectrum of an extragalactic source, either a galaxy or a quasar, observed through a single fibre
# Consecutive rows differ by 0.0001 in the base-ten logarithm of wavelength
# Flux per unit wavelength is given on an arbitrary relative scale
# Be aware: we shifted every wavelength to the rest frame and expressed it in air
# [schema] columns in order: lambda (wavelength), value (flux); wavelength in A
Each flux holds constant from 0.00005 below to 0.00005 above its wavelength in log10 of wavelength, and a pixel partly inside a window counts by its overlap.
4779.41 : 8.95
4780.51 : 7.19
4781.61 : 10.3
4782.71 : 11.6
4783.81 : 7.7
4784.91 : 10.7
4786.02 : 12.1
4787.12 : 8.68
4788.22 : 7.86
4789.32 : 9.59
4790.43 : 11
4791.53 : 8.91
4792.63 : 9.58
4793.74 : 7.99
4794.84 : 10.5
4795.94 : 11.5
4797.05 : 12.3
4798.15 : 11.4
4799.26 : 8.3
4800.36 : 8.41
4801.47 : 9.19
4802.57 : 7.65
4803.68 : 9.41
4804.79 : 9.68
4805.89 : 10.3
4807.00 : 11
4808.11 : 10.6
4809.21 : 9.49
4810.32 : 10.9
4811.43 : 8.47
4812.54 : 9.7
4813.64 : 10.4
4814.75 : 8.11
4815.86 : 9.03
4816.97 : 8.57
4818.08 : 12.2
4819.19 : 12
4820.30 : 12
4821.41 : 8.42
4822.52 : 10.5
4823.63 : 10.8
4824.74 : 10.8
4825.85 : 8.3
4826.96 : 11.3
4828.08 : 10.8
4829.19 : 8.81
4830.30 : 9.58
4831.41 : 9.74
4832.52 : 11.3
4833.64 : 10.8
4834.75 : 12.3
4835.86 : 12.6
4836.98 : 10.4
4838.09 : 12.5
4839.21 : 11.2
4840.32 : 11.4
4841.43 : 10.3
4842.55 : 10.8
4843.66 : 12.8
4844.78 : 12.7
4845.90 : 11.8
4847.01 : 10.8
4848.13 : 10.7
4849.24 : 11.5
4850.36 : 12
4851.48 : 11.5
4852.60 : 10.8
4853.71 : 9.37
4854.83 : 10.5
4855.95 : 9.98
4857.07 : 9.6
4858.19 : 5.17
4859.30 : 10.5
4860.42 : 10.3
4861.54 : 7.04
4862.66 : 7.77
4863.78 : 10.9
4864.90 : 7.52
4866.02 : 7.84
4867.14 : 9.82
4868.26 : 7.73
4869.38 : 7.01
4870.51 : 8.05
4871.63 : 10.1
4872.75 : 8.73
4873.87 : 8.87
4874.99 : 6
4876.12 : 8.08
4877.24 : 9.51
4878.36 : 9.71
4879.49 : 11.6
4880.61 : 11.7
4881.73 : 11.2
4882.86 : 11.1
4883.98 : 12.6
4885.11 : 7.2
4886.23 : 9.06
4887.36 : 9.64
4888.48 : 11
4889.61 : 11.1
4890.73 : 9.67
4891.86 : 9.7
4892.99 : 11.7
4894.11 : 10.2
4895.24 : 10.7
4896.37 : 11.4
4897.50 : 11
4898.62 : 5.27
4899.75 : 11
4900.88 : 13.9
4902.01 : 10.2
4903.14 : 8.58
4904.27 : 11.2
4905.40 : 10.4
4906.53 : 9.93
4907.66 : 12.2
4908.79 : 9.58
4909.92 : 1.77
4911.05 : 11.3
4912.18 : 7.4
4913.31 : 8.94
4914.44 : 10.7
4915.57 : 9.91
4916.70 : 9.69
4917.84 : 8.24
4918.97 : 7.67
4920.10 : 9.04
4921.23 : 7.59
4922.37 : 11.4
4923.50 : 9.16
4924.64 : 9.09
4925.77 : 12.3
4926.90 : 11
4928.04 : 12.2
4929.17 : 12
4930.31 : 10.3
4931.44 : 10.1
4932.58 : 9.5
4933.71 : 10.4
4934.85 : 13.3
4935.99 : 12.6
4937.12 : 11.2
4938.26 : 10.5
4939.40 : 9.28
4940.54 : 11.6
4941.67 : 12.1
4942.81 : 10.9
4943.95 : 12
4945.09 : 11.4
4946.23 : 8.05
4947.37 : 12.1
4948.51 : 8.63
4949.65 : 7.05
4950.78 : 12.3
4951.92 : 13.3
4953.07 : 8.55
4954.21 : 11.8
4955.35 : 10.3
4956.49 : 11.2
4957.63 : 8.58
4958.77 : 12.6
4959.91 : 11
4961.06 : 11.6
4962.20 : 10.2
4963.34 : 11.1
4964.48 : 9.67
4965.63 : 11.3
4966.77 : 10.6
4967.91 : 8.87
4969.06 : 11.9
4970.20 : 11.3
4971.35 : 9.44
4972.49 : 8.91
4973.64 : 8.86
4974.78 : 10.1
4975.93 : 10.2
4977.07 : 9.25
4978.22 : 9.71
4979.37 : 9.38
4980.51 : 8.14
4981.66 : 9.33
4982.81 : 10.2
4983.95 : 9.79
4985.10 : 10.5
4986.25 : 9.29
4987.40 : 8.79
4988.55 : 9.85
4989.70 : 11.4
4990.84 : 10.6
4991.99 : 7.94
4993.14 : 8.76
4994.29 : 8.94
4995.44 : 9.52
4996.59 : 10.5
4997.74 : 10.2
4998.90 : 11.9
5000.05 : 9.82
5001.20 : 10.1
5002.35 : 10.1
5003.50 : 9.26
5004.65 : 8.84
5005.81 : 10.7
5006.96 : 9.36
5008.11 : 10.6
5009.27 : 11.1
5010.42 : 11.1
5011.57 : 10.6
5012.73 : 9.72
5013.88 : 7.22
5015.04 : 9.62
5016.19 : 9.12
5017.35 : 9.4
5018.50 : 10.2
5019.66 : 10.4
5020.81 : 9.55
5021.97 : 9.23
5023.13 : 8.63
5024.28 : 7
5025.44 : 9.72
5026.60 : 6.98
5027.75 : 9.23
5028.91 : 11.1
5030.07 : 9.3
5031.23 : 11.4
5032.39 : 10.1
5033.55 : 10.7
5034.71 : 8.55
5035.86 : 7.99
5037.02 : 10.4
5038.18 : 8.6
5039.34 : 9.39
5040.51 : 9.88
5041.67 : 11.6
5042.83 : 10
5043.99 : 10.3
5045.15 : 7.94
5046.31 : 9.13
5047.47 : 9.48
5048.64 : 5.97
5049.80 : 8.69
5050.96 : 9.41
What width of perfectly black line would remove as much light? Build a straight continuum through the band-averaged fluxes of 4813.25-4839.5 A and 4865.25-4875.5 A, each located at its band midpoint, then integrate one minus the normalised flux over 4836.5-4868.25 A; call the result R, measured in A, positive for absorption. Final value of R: -3.5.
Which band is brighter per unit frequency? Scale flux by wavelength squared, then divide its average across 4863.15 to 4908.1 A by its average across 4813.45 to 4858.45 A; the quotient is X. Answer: 0.94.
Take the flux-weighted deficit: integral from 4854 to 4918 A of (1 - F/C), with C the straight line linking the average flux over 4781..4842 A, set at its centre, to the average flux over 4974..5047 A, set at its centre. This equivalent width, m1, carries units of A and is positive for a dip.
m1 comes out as 3.0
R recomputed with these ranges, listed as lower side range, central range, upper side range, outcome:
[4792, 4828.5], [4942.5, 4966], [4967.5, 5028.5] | -2.21 A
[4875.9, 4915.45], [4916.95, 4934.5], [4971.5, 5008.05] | -0.21 A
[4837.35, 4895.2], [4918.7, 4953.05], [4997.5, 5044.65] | -2.55 A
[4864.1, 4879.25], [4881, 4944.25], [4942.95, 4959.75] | -4.47 A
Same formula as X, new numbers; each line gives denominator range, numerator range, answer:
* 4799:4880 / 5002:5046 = 1.04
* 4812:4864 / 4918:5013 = 1.03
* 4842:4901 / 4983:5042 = 1.04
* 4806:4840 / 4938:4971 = 1.08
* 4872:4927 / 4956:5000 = 1.06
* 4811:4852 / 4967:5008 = 0.97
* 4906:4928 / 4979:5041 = 1.07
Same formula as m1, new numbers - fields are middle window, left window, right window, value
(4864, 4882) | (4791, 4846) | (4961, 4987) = 2.2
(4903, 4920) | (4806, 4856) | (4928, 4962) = 2.5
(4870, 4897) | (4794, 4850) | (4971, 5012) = 0.7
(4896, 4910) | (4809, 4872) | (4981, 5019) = 0.0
